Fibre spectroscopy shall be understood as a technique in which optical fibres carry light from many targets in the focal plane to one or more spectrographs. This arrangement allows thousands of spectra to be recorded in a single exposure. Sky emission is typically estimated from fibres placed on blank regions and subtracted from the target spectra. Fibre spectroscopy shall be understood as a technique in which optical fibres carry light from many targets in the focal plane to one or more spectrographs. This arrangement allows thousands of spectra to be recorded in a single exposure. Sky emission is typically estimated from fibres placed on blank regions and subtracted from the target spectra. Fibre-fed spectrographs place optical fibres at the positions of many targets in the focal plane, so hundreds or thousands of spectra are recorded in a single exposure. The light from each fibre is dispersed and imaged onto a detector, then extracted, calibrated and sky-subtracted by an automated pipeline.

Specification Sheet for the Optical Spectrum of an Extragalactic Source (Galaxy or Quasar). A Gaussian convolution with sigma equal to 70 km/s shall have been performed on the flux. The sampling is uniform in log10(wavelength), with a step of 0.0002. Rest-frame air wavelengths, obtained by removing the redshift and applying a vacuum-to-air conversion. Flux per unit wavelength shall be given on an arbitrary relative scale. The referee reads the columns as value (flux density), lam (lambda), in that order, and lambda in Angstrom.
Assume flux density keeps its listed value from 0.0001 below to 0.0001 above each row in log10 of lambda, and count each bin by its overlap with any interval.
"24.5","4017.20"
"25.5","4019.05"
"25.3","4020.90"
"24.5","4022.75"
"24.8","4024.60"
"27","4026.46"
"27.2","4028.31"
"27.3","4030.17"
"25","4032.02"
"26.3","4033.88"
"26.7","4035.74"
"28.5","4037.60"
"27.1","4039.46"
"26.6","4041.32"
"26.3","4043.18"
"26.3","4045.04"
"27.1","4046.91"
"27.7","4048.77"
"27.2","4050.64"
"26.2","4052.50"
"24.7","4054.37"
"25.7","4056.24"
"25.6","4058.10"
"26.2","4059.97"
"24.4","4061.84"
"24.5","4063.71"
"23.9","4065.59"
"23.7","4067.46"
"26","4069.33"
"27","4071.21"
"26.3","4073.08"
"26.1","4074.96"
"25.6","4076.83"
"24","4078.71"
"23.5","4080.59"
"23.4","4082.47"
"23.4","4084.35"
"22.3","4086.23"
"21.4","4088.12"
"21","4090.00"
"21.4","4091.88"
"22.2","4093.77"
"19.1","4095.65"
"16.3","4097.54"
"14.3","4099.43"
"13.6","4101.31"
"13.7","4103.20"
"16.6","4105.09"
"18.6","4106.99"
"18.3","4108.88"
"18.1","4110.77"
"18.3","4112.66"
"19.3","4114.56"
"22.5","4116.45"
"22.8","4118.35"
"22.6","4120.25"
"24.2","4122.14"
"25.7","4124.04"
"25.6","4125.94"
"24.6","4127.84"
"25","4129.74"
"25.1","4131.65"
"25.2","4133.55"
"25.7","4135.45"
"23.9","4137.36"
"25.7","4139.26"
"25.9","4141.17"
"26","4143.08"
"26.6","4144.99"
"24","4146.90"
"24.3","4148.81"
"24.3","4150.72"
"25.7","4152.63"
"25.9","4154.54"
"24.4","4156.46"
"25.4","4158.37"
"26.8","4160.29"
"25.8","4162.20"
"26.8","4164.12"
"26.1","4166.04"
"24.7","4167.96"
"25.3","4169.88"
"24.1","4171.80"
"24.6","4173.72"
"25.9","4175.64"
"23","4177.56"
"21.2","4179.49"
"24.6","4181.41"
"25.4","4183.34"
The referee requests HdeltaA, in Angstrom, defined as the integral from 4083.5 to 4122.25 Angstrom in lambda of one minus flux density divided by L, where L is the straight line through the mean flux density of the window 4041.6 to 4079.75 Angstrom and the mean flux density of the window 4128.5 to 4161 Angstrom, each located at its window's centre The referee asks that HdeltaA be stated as 9.25 Angstrom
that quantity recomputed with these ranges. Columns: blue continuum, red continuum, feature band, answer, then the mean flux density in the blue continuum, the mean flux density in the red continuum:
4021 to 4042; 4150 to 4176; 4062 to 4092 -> 2.33 Angstrom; 26.4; 25.4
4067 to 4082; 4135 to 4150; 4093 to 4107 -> 4.79 Angstrom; 25.3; 25.2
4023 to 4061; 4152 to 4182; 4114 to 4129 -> 1.17 Angstrom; 26.4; 25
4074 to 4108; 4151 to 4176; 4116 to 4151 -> -2.13 Angstrom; 20.3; 25.5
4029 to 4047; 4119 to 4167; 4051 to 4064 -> 0.48 Angstrom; 26.7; 25.2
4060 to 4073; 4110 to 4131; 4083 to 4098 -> 1.83 Angstrom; 25.1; 22.7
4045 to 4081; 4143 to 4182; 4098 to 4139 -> 6.65 Angstrom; 25.6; 25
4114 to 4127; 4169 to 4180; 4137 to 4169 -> -2.18 Angstrom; 23.4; 24.1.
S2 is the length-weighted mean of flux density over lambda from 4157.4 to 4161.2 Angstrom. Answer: 26.1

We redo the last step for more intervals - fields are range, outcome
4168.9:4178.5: 24.6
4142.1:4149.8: 25.2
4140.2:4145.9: 26.1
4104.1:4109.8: 17.8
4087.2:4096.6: 21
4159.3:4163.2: 26.3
